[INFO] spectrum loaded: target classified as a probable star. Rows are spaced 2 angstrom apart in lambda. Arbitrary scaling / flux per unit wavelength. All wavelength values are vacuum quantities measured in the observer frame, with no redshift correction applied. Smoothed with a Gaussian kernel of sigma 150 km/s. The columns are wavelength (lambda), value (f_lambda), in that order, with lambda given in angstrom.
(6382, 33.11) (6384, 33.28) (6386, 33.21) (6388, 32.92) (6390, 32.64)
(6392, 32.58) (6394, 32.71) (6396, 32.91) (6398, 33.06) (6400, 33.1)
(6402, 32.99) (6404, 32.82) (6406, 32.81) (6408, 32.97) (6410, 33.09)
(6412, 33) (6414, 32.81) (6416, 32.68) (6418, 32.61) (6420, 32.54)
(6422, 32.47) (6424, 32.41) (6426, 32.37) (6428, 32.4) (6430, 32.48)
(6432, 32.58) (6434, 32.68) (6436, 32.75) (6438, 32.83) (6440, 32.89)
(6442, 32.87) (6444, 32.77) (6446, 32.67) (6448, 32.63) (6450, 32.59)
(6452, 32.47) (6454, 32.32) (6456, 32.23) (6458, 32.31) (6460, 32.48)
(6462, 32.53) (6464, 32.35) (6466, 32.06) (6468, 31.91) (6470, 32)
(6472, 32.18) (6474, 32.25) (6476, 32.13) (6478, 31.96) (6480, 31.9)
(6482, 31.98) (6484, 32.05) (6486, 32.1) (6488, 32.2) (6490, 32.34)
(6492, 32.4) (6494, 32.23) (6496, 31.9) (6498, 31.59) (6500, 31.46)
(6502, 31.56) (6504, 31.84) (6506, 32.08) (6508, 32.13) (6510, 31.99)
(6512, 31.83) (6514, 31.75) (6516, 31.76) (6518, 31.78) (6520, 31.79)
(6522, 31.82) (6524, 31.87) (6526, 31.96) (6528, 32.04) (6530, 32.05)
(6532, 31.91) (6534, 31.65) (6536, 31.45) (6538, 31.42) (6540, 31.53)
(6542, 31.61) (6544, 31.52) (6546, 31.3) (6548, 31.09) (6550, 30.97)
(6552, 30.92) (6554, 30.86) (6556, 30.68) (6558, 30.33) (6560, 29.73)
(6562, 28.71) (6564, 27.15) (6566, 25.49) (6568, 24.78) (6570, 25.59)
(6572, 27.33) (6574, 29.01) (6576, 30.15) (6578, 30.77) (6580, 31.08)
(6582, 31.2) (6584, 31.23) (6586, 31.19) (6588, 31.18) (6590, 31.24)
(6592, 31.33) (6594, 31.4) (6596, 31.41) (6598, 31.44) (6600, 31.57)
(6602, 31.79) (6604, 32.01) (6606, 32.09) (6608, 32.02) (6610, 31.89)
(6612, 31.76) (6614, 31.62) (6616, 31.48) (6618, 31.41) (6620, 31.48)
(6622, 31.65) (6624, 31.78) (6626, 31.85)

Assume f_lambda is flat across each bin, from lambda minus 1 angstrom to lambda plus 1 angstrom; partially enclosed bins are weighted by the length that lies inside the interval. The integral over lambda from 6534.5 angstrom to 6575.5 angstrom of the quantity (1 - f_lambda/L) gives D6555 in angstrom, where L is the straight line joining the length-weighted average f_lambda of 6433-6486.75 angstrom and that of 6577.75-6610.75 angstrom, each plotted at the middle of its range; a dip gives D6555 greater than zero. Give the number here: 2.8 angstrom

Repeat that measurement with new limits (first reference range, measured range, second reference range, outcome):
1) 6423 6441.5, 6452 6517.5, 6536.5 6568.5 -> -1.3 angstrom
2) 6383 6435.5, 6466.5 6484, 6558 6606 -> -0.2 angstrom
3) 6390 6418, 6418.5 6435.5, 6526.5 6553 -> 0.1 angstrom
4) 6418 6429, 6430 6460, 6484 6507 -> -0.3 angstrom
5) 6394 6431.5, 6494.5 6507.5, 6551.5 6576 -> -0.7 angstrom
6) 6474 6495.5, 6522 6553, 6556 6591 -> -1.2 angstrom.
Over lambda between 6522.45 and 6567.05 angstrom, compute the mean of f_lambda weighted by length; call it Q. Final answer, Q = 30.7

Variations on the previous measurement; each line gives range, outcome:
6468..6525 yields 32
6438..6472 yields 32.4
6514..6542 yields 31.8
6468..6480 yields 32.1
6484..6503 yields 32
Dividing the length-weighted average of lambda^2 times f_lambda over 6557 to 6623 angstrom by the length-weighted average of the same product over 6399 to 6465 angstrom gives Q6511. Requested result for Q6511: 1.0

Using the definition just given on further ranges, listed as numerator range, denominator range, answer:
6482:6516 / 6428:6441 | 1.00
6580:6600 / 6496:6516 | 1.01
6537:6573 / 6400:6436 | 0.94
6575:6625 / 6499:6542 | 1.01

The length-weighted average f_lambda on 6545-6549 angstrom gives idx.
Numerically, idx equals 31.2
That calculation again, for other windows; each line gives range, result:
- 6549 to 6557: 30.9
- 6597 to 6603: 31.6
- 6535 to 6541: 31.5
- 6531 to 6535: 31.8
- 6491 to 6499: 32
